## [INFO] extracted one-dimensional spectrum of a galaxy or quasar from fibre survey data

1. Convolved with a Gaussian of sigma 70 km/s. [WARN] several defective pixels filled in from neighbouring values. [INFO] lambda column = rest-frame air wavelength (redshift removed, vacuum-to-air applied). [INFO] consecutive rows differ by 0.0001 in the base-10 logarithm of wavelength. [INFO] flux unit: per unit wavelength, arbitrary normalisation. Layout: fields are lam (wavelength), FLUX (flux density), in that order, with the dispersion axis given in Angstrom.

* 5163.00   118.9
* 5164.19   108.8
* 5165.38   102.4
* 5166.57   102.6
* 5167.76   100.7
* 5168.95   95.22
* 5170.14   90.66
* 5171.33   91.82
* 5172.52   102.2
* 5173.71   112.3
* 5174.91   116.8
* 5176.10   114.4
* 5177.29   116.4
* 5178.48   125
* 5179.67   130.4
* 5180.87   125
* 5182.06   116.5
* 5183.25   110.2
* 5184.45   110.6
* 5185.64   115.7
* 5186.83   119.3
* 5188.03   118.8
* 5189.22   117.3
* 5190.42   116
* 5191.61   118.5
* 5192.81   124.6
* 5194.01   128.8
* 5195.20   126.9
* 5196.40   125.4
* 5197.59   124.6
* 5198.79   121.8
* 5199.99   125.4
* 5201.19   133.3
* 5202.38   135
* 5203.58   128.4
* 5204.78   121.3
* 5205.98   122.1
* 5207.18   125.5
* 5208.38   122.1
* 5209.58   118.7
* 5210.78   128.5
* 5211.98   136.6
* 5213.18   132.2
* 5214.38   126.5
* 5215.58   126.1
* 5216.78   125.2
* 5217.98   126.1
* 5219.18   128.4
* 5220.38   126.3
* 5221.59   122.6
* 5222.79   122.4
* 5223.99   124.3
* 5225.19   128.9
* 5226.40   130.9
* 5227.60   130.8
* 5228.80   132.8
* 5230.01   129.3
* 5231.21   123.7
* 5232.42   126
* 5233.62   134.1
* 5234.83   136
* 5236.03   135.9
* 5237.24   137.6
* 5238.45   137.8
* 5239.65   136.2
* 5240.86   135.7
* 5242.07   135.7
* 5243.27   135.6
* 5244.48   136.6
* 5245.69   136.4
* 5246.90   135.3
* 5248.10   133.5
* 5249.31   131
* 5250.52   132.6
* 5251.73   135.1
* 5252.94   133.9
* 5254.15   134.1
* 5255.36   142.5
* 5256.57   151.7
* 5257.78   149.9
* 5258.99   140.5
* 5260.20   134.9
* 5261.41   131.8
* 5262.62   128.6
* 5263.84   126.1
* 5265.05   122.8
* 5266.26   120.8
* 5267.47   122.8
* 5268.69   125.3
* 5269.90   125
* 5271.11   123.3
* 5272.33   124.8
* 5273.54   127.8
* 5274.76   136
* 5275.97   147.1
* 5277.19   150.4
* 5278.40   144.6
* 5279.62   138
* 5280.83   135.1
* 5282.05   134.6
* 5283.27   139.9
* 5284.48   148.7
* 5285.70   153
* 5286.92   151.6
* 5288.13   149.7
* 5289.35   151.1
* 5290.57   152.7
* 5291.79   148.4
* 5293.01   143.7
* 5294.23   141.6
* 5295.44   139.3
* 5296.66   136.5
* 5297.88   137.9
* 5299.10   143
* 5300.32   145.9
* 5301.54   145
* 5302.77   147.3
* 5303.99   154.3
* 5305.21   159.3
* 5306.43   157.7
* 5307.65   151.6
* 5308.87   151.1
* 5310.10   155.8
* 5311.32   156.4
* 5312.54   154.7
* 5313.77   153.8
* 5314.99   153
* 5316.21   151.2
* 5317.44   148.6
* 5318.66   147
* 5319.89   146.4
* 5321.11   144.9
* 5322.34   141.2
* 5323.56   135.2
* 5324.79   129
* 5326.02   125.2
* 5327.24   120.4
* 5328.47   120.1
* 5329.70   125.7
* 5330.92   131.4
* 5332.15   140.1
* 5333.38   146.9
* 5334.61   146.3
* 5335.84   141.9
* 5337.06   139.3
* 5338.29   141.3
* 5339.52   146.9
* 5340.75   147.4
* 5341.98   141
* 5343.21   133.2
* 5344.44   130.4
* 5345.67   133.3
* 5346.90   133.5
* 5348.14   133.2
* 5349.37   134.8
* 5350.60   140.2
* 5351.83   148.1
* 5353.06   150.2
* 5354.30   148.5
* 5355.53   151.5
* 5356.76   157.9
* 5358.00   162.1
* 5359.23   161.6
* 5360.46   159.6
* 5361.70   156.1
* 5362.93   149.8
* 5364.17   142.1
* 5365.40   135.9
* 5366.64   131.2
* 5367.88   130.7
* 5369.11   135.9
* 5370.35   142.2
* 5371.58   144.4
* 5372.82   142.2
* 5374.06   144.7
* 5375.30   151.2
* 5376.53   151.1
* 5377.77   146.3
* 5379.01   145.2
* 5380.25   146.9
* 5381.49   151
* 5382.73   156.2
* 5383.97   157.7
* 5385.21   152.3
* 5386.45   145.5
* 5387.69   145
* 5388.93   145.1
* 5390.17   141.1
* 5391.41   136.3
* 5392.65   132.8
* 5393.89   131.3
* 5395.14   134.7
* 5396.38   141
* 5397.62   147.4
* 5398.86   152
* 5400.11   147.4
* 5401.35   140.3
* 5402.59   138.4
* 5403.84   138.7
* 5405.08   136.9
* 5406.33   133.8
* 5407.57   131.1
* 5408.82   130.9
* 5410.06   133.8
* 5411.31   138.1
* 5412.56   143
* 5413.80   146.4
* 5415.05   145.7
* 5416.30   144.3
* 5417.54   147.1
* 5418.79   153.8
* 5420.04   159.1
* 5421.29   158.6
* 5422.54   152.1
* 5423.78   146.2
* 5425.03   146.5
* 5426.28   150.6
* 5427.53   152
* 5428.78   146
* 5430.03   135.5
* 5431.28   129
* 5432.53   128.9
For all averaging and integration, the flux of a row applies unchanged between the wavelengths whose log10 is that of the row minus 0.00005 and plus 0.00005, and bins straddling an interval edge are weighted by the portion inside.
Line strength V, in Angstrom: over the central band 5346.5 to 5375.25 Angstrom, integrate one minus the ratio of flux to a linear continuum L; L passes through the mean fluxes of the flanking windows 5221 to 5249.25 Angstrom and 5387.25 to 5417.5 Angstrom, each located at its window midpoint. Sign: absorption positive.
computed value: -1.5 Angstrom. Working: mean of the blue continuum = 132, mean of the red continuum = 140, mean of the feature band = 145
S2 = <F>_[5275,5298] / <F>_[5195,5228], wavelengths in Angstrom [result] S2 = 1.14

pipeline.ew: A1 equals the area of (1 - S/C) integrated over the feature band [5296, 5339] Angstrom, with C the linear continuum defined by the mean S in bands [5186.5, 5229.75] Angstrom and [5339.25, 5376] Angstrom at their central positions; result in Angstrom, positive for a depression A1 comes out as -1.4 Angstrom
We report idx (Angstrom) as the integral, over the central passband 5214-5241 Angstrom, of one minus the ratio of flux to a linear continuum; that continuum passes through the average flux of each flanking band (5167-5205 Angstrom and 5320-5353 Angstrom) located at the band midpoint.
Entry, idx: -1.50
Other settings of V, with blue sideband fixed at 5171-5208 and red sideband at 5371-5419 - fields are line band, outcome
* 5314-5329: -0.4 Angstrom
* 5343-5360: -0.8 Angstrom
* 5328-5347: -0.1 Angstrom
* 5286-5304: -1.9 Angstrom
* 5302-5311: -1.4 Angstrom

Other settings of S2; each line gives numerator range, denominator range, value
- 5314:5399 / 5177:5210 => 1.17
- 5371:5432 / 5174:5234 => 1.16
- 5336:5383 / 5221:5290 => 1.07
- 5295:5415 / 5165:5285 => 1.13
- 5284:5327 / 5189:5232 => 1.17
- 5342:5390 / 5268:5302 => 1.03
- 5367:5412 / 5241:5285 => 1.05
